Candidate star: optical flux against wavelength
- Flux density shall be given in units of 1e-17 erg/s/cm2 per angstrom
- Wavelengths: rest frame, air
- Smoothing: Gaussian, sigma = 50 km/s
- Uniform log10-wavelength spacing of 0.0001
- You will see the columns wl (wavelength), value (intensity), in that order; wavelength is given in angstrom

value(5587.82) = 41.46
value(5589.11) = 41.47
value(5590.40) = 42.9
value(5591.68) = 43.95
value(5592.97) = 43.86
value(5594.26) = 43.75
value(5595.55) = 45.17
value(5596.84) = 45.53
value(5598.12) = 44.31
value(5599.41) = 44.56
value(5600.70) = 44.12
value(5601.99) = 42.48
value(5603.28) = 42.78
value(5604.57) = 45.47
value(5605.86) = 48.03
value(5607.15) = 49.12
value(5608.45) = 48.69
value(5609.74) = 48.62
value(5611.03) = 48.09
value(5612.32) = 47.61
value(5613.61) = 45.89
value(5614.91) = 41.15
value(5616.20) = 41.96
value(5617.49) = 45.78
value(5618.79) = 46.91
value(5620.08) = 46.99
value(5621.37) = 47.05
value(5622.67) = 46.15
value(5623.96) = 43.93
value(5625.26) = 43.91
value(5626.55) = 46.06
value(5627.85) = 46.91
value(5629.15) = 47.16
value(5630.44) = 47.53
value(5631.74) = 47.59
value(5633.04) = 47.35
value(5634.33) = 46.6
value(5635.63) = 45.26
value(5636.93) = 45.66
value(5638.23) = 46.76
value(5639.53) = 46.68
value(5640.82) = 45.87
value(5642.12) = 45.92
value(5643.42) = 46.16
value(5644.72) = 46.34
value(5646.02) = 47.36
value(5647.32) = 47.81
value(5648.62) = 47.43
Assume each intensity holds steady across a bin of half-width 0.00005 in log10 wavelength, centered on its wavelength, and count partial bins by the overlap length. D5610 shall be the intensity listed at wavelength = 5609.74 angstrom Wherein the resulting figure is 48.62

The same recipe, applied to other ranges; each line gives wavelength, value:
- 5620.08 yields 46.99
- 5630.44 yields 47.53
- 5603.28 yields 42.78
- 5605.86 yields 48.03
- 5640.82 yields 45.87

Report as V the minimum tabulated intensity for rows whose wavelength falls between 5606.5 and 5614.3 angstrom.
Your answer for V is 45.89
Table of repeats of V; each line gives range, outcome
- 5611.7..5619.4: 41.15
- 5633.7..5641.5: 45.26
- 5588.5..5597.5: 41.47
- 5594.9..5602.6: 42.48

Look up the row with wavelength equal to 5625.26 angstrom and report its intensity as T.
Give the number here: 43.91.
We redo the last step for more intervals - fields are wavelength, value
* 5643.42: 46.16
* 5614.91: 41.15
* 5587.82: 41.46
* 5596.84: 45.53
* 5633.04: 47.35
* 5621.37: 47.05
